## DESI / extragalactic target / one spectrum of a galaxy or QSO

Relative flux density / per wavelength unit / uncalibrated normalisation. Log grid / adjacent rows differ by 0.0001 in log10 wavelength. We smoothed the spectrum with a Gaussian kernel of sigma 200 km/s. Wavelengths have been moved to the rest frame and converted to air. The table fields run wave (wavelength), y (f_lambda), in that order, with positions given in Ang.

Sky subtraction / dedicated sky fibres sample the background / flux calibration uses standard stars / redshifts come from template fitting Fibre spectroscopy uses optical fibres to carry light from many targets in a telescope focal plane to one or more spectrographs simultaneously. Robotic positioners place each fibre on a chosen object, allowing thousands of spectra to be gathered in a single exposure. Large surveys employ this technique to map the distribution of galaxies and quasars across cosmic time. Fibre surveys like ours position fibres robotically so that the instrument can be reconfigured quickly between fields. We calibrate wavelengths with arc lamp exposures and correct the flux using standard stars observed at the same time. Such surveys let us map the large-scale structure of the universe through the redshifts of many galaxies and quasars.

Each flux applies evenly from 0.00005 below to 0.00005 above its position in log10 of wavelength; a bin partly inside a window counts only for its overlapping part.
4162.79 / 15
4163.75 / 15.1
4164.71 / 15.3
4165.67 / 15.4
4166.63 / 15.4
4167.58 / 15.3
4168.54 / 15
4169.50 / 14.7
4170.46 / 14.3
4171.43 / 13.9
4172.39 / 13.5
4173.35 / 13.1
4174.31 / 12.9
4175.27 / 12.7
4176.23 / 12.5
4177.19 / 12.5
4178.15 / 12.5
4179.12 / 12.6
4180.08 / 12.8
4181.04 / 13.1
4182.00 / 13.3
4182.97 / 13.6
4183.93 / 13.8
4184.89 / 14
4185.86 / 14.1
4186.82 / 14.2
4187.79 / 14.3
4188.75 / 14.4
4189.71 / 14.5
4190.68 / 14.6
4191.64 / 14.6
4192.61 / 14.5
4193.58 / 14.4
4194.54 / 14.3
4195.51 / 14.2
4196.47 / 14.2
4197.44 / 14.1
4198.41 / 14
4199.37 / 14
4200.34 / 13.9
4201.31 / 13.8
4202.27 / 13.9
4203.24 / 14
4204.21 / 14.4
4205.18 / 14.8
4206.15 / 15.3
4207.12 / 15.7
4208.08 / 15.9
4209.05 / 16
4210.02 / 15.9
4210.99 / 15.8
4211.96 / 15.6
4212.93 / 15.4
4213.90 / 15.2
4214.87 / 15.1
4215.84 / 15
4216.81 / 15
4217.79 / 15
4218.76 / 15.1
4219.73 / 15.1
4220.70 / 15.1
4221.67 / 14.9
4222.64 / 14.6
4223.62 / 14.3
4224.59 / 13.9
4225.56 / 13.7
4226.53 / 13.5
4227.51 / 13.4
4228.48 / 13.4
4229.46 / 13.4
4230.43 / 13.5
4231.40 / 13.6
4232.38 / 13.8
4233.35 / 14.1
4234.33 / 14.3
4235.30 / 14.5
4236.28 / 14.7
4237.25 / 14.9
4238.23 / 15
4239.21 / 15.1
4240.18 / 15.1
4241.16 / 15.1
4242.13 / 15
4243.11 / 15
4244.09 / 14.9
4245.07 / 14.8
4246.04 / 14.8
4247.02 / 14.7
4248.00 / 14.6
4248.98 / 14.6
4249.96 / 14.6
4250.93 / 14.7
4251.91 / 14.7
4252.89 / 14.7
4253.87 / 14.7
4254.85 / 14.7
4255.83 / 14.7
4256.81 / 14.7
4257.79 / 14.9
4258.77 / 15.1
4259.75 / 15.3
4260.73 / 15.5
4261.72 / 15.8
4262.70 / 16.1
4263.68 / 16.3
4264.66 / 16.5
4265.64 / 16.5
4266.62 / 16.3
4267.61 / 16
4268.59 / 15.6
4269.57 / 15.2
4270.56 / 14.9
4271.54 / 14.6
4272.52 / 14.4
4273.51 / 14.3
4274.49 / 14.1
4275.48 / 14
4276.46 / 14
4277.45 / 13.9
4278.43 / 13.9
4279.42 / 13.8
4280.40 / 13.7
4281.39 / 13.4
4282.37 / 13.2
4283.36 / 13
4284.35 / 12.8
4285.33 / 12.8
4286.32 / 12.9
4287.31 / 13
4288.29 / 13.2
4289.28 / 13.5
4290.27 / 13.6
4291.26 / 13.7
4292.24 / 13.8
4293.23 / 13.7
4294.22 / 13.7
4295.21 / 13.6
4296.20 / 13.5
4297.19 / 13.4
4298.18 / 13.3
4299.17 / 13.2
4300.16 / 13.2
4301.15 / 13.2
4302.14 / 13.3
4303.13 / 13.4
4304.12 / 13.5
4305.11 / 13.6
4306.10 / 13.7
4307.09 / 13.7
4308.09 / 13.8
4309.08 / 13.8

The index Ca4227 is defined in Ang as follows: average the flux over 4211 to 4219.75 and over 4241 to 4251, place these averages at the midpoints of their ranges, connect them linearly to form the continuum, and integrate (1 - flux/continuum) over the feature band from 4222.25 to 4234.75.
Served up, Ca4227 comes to 1.0 Ang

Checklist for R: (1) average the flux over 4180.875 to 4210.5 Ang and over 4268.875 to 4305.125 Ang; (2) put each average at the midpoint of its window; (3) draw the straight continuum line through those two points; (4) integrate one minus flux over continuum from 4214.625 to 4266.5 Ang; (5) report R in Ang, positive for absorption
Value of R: -2.8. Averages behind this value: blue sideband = 14.4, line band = 14.8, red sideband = 13.6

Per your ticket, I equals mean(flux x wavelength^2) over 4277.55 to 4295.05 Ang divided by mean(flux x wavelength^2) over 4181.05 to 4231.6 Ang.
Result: 0.96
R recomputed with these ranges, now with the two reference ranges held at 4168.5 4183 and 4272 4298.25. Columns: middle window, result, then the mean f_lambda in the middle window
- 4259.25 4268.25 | -1.68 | 16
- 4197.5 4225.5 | -3.15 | 14.9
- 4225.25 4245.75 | -1.39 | 14.3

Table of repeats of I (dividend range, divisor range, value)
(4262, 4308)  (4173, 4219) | 1.02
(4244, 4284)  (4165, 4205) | 1.10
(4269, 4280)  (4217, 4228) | 1.01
